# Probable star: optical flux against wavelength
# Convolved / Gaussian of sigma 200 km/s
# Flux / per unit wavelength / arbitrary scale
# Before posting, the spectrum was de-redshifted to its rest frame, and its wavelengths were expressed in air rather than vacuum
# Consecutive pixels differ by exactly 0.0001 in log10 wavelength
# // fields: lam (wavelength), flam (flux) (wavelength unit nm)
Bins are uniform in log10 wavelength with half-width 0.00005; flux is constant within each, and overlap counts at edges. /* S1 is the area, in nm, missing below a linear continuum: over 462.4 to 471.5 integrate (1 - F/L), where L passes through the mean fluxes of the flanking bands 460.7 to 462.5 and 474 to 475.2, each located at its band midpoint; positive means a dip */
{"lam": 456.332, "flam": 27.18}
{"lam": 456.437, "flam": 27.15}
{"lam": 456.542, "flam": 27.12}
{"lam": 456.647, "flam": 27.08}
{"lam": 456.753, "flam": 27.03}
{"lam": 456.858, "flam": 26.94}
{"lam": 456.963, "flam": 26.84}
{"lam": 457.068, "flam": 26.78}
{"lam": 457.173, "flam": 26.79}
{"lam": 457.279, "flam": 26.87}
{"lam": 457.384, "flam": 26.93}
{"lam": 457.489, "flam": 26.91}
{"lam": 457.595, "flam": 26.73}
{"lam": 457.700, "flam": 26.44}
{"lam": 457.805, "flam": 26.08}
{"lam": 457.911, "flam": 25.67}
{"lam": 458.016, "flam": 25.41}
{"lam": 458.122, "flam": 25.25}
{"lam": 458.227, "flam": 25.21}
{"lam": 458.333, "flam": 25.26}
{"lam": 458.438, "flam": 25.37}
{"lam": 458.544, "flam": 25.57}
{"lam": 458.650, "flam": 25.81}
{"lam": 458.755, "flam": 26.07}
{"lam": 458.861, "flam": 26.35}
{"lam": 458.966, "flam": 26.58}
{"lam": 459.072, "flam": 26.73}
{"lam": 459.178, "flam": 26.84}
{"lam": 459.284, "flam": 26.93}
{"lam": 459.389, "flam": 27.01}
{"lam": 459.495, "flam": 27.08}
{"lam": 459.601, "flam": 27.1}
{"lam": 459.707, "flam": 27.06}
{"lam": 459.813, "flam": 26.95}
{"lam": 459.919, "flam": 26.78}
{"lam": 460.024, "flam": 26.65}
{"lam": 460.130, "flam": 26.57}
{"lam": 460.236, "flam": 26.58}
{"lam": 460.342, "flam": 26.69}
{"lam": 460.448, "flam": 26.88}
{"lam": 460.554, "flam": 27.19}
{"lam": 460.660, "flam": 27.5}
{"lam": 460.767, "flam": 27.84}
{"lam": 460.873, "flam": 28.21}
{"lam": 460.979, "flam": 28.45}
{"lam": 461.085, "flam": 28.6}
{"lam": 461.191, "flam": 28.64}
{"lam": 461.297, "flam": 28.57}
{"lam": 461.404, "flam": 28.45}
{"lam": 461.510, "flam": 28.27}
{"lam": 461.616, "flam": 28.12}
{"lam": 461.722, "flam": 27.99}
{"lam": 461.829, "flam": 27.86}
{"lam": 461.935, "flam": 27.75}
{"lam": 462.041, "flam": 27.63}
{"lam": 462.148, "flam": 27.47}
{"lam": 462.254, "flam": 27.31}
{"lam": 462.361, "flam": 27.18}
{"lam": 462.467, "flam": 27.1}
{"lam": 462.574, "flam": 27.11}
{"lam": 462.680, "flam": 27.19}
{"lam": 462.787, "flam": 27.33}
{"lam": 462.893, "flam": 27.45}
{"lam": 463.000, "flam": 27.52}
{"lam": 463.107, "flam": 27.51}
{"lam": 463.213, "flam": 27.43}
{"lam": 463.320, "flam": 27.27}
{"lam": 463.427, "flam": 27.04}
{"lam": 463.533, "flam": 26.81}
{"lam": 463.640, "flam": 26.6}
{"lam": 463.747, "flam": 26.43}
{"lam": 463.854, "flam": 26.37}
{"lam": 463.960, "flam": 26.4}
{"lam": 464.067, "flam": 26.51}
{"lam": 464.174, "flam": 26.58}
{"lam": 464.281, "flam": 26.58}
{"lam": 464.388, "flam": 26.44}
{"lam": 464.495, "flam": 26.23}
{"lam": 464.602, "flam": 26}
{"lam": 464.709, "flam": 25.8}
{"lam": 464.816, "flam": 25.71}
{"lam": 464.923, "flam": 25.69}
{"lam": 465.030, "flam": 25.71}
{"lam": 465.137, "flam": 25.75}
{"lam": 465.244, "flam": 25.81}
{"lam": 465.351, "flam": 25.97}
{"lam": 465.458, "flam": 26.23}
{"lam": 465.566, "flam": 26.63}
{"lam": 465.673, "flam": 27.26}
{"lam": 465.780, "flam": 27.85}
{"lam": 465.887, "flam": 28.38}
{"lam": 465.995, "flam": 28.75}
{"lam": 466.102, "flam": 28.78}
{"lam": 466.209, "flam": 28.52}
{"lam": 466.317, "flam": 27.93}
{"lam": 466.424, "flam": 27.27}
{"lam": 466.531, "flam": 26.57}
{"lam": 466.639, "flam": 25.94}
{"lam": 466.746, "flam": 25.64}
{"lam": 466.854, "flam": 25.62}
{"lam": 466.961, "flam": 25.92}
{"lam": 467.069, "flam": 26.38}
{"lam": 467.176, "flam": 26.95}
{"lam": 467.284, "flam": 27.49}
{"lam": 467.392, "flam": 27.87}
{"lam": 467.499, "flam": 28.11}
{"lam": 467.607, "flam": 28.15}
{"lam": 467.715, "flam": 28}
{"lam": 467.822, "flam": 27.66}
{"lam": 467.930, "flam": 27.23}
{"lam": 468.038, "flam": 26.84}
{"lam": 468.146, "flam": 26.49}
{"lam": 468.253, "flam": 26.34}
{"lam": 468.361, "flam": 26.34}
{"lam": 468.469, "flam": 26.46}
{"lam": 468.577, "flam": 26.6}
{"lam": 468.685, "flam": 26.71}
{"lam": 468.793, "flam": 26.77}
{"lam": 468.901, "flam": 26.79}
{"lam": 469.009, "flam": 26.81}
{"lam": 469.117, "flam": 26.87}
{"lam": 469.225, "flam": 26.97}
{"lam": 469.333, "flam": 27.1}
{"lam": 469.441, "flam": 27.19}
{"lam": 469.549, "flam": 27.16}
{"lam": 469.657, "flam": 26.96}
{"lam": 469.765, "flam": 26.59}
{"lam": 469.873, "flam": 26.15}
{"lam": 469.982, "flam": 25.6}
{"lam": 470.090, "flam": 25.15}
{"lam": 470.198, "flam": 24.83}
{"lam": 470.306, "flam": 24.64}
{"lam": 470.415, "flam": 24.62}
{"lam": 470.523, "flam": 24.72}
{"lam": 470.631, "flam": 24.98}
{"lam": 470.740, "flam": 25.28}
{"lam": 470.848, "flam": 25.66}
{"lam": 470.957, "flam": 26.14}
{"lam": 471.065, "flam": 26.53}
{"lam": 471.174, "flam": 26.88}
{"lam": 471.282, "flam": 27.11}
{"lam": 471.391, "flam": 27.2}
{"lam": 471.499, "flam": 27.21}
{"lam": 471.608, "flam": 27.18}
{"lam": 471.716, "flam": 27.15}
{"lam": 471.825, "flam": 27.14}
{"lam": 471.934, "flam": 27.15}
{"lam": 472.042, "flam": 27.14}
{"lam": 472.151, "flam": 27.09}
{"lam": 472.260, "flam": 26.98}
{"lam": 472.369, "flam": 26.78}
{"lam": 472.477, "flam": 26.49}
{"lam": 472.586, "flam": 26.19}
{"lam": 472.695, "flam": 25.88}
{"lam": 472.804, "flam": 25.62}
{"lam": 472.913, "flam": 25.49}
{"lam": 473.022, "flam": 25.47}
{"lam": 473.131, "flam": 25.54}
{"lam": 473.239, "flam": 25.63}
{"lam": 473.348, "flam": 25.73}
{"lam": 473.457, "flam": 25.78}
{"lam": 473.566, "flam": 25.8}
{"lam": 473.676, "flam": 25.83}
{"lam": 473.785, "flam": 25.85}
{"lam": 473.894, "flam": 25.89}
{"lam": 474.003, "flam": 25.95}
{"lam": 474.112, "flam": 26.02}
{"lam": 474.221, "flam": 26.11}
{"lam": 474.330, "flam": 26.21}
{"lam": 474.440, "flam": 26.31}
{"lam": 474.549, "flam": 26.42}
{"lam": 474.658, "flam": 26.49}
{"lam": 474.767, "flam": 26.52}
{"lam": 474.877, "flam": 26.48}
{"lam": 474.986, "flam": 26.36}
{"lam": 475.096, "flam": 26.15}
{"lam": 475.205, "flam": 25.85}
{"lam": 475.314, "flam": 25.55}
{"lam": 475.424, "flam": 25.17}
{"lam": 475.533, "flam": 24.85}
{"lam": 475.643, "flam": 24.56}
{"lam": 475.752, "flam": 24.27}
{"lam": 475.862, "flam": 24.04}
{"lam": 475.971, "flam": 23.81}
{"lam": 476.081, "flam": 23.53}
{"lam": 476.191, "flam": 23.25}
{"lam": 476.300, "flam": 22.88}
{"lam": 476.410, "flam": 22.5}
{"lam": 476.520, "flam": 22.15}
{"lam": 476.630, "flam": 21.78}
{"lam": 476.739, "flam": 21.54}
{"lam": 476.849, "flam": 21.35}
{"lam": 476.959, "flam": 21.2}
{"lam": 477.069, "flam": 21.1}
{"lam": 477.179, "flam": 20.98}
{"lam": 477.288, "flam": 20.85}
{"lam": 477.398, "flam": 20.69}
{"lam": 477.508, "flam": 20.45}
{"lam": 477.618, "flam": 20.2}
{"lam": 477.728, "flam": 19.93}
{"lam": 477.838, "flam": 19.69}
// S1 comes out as 0.201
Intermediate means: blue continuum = 28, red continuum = 26.3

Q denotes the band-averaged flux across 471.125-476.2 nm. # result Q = 26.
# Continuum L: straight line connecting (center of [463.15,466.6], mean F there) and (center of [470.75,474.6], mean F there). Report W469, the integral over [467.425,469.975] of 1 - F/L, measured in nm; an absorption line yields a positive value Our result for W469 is -0.04 nm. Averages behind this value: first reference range 26.8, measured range 27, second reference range 26.3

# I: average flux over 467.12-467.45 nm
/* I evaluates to 27.5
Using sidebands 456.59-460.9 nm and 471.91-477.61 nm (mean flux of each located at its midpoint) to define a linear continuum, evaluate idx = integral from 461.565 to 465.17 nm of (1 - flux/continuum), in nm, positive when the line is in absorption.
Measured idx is -0.12 nm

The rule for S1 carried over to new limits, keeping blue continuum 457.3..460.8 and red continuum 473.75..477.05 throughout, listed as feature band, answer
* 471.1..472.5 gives -0.11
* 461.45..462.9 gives -0.08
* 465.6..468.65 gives -0.20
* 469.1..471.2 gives -0.06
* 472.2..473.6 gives -0.06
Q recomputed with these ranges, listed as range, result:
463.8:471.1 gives 26.6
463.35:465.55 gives 26.2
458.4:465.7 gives 26.9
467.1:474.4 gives 26.4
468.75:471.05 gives 26.1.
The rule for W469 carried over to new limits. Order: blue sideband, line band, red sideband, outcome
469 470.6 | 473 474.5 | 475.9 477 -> -0.12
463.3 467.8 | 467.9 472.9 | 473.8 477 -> -0.13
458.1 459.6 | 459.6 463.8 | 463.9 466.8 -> -0.16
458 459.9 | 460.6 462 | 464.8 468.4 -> -0.09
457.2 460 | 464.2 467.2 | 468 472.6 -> -0.03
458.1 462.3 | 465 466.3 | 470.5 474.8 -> -0.02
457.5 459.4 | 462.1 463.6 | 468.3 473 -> -0.06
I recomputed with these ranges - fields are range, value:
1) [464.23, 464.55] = 26.4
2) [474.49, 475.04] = 26.5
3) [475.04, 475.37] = 25.8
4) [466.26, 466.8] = 26.7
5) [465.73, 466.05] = 28.3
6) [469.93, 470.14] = 25.4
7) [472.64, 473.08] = 25.6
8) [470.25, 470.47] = 24.6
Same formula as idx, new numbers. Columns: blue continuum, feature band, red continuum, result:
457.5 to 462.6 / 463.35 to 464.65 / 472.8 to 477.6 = -0.01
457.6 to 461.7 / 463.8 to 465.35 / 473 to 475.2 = 0.03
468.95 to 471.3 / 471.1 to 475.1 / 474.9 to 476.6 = -0.19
